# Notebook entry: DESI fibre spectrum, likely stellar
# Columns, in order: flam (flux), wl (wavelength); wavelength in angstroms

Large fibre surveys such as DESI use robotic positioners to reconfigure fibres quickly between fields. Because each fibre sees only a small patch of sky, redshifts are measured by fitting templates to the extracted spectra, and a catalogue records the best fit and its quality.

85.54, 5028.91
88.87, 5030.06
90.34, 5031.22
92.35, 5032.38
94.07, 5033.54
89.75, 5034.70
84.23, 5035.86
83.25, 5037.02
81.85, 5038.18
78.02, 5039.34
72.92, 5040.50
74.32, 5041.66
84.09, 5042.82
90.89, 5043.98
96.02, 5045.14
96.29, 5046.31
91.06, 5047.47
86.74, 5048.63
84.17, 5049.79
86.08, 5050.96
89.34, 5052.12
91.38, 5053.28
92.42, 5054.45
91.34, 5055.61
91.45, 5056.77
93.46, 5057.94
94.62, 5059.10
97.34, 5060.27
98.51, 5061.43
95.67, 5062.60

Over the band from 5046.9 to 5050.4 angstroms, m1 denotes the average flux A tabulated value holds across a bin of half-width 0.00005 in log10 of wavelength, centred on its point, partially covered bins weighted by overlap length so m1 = 87.3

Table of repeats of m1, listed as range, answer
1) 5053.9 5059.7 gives 92.7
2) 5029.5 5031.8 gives 89.5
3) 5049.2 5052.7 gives 86.5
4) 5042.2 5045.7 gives 90.2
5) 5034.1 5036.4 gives 87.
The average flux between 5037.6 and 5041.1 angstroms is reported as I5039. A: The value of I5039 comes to 77.6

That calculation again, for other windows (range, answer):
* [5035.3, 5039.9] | 81.8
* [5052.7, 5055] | 91.7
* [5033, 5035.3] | 91.7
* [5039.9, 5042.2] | 73.7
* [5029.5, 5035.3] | 91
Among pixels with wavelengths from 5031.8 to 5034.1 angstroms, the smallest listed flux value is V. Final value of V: 92.35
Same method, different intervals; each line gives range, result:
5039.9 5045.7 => 72.92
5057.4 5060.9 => 93.46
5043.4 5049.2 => 86.74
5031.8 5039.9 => 78.02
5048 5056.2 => 84.17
